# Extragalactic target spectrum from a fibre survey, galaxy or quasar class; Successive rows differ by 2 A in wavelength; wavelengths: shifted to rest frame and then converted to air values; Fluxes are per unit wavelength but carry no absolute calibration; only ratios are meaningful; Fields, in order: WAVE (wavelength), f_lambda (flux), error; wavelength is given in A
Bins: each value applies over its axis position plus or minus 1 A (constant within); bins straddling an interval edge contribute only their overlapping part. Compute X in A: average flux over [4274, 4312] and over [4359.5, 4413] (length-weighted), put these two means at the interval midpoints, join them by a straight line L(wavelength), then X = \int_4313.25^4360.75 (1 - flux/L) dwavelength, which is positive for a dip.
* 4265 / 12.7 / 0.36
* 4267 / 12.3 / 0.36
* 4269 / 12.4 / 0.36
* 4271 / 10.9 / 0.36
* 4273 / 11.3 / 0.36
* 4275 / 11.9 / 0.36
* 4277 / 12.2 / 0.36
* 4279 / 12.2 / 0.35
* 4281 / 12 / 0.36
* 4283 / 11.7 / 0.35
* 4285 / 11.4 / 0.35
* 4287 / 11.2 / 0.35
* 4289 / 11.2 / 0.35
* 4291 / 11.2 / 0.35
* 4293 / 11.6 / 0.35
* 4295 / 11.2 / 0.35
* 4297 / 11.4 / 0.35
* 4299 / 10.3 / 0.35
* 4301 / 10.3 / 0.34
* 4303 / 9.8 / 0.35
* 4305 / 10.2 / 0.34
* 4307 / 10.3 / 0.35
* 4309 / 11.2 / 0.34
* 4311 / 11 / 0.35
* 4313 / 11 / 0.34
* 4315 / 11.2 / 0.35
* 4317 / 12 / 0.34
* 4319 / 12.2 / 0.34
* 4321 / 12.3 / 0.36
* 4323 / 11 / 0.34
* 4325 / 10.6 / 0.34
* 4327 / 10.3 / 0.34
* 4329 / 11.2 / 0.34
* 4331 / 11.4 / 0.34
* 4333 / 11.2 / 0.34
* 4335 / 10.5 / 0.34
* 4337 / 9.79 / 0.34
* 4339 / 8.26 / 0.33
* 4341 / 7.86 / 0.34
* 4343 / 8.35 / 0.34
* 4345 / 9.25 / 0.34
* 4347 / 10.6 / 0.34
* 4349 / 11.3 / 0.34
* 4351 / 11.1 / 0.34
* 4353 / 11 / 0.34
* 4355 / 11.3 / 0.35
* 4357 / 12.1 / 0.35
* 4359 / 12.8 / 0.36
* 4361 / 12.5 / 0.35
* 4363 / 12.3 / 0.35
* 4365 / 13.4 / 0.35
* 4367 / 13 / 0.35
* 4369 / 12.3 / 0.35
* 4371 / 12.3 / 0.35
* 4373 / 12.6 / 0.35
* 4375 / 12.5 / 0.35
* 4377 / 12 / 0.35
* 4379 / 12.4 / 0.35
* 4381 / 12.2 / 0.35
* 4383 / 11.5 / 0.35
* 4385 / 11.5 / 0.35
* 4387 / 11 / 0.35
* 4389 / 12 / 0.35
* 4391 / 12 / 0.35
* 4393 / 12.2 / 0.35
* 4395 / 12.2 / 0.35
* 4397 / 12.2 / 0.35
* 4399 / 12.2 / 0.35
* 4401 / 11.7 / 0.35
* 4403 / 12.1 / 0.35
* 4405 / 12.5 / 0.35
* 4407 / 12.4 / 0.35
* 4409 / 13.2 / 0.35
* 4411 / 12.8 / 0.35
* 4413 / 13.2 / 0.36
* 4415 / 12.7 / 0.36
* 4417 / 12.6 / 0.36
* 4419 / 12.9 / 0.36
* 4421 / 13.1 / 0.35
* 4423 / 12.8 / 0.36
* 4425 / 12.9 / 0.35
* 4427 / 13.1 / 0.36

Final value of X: 3.7 A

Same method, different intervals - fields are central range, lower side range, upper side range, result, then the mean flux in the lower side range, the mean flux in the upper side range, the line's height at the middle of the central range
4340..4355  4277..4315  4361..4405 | 2.2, 11.1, 12.2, 11.7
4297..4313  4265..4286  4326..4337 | 1.1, 11.9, 10.8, 11.3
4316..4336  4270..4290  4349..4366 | 1.0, 11.6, 12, 11.8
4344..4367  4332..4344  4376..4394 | -3.1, 9.33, 11.9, 10.3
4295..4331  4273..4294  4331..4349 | -1.3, 11.6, 9.68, 10.6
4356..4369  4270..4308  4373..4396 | -0.9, 11.2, 12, 11.8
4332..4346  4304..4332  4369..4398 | 2.6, 11.1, 12.1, 11.4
